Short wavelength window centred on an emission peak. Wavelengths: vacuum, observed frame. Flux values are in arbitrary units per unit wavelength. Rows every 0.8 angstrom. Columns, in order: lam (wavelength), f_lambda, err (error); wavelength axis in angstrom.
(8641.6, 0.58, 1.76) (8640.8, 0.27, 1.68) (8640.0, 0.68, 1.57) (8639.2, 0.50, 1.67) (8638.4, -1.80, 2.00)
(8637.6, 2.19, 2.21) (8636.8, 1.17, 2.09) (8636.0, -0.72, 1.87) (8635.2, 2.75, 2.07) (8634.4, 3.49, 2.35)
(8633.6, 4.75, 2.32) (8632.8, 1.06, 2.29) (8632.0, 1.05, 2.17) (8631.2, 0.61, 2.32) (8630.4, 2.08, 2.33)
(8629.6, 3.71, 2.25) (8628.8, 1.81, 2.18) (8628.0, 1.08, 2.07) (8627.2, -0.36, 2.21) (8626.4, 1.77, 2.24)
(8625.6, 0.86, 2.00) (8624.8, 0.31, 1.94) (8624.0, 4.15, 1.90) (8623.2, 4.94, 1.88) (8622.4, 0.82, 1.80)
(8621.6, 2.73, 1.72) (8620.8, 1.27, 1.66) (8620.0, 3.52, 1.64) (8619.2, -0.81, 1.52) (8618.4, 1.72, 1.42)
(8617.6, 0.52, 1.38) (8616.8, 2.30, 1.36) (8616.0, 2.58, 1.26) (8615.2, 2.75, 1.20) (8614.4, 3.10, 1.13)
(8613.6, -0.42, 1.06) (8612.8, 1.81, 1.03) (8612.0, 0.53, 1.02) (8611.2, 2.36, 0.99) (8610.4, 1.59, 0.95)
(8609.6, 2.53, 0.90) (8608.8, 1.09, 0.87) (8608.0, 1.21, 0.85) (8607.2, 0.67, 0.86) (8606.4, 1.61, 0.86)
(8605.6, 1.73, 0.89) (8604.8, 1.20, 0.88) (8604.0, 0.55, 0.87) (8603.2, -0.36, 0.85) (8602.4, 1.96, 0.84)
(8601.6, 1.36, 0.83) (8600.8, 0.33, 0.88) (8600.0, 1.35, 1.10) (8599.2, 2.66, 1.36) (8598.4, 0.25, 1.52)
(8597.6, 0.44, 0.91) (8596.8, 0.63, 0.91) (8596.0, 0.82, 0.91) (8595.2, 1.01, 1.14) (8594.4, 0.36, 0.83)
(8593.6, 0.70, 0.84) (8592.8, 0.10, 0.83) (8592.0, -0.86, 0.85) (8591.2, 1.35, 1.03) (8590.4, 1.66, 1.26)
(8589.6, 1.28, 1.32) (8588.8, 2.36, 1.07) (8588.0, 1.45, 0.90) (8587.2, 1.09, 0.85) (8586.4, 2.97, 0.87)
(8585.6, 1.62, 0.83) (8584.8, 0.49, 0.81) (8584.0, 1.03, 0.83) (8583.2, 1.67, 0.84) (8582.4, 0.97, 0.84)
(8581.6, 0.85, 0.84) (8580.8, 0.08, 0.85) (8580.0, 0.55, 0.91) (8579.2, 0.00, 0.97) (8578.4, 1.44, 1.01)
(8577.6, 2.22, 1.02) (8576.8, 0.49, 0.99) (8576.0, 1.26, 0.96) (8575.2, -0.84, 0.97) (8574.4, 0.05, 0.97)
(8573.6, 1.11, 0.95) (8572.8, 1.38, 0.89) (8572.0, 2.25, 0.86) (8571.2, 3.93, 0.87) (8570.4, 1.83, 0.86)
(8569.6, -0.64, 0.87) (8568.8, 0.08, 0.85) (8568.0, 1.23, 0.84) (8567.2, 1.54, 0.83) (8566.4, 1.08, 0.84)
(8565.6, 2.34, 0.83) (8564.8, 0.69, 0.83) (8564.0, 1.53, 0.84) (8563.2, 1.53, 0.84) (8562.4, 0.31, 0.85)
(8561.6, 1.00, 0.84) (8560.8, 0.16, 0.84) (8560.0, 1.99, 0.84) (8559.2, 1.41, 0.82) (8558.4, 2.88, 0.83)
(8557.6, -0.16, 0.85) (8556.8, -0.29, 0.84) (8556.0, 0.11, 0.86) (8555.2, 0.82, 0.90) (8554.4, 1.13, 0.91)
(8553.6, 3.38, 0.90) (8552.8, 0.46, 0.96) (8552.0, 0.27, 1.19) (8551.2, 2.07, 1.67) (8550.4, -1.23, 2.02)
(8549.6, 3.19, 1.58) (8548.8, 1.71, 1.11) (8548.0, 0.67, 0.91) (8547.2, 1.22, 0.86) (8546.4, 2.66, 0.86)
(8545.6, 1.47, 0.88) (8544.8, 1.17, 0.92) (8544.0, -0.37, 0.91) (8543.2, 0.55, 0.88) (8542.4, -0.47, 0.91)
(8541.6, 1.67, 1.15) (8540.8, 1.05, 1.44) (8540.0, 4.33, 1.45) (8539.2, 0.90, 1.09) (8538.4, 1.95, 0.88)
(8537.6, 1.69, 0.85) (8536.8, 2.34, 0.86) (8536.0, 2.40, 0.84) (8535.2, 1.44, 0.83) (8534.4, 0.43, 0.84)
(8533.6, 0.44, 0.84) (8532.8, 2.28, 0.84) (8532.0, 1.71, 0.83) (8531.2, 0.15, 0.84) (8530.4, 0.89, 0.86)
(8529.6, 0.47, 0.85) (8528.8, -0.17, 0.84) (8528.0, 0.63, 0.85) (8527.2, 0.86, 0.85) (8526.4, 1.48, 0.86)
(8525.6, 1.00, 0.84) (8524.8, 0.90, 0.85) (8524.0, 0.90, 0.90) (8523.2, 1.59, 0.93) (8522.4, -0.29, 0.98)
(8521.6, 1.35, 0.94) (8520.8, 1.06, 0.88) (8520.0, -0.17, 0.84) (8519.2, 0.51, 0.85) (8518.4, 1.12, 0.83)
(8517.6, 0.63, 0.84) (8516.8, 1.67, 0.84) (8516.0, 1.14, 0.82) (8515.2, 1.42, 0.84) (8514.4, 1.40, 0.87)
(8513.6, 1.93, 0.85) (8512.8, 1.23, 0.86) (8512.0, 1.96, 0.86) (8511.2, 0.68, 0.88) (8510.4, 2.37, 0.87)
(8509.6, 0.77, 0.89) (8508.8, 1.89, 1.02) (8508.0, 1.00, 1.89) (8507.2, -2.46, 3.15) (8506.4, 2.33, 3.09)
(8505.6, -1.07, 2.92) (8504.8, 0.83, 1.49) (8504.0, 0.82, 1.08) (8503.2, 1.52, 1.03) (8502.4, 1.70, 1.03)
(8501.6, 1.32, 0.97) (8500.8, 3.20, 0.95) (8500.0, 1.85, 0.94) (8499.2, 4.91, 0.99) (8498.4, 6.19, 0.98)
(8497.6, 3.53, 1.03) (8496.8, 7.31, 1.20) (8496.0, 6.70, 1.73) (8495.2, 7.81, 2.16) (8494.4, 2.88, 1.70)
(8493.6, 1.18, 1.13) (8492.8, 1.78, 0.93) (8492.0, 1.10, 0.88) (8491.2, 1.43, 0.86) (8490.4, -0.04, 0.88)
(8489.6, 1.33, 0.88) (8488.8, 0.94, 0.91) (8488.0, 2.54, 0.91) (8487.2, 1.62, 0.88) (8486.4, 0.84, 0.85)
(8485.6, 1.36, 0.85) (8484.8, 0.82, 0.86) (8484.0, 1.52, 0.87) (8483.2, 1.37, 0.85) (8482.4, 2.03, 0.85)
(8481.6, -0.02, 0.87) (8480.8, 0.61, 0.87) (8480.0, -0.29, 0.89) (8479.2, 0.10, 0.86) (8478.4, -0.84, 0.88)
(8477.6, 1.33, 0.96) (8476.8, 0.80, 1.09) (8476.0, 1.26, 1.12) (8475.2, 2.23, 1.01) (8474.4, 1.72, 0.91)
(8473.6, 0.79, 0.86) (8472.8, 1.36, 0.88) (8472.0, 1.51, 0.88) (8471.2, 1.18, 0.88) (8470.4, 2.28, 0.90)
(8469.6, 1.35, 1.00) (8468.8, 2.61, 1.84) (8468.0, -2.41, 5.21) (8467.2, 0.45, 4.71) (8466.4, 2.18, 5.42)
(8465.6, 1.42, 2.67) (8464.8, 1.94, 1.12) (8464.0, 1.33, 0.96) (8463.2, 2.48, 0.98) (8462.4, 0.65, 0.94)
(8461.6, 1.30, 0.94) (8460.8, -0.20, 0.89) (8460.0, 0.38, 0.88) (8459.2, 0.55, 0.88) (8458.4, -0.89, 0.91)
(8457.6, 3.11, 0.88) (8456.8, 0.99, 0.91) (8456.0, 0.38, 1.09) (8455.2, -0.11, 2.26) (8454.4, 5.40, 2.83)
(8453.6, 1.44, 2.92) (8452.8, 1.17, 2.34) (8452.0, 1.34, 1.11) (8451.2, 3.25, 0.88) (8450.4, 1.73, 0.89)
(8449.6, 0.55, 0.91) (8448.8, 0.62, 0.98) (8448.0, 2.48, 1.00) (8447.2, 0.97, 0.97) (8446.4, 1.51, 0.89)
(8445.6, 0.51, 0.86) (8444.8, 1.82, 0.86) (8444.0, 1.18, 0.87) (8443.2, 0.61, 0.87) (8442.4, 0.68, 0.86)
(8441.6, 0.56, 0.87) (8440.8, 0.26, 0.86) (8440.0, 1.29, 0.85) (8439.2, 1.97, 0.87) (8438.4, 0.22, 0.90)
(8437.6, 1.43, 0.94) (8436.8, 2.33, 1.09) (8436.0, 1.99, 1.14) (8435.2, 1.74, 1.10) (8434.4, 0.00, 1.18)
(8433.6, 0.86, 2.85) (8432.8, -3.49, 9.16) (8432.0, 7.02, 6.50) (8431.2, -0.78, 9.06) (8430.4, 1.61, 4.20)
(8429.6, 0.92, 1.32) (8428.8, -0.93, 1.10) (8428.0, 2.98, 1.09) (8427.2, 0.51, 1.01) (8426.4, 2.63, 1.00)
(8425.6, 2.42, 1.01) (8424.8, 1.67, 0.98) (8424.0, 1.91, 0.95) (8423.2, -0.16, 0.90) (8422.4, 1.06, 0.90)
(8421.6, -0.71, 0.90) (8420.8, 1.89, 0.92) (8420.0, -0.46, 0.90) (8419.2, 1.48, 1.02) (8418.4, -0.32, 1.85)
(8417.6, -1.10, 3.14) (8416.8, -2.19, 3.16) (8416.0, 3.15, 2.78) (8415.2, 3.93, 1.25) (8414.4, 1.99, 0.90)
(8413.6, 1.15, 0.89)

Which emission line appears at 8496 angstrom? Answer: H-beta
